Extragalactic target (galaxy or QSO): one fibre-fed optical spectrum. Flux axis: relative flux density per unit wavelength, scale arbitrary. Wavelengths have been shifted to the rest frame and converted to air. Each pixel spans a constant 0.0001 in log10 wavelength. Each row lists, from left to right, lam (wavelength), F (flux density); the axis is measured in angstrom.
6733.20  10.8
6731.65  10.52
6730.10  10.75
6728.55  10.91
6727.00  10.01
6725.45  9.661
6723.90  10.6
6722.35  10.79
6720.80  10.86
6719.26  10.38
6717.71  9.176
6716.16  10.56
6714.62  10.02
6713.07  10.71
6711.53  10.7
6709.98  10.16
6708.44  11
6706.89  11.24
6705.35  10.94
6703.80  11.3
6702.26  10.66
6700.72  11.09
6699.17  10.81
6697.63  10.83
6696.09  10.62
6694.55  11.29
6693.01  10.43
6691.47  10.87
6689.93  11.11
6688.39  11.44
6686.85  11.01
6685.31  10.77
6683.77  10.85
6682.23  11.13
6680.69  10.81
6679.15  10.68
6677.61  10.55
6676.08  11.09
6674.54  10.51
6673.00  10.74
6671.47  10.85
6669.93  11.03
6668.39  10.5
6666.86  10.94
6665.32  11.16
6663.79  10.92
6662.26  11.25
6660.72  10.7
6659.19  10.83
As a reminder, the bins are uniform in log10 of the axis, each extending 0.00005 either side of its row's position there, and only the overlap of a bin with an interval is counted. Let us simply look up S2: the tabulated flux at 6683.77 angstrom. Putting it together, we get 10.85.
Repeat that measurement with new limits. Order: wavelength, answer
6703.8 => 11.3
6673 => 10.74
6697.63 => 10.83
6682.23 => 11.13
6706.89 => 11.24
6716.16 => 10.56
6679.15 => 10.68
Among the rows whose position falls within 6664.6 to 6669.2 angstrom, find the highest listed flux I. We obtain 11.16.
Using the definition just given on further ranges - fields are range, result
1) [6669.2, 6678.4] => 11.09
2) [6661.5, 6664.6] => 11.25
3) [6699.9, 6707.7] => 11.3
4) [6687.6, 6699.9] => 11.44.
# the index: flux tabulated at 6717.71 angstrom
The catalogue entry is 9.176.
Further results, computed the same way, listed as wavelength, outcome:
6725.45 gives 9.661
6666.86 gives 10.94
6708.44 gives 11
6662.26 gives 11.25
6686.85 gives 11.01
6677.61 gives 10.55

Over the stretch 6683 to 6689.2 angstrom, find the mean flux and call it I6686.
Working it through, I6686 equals 11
